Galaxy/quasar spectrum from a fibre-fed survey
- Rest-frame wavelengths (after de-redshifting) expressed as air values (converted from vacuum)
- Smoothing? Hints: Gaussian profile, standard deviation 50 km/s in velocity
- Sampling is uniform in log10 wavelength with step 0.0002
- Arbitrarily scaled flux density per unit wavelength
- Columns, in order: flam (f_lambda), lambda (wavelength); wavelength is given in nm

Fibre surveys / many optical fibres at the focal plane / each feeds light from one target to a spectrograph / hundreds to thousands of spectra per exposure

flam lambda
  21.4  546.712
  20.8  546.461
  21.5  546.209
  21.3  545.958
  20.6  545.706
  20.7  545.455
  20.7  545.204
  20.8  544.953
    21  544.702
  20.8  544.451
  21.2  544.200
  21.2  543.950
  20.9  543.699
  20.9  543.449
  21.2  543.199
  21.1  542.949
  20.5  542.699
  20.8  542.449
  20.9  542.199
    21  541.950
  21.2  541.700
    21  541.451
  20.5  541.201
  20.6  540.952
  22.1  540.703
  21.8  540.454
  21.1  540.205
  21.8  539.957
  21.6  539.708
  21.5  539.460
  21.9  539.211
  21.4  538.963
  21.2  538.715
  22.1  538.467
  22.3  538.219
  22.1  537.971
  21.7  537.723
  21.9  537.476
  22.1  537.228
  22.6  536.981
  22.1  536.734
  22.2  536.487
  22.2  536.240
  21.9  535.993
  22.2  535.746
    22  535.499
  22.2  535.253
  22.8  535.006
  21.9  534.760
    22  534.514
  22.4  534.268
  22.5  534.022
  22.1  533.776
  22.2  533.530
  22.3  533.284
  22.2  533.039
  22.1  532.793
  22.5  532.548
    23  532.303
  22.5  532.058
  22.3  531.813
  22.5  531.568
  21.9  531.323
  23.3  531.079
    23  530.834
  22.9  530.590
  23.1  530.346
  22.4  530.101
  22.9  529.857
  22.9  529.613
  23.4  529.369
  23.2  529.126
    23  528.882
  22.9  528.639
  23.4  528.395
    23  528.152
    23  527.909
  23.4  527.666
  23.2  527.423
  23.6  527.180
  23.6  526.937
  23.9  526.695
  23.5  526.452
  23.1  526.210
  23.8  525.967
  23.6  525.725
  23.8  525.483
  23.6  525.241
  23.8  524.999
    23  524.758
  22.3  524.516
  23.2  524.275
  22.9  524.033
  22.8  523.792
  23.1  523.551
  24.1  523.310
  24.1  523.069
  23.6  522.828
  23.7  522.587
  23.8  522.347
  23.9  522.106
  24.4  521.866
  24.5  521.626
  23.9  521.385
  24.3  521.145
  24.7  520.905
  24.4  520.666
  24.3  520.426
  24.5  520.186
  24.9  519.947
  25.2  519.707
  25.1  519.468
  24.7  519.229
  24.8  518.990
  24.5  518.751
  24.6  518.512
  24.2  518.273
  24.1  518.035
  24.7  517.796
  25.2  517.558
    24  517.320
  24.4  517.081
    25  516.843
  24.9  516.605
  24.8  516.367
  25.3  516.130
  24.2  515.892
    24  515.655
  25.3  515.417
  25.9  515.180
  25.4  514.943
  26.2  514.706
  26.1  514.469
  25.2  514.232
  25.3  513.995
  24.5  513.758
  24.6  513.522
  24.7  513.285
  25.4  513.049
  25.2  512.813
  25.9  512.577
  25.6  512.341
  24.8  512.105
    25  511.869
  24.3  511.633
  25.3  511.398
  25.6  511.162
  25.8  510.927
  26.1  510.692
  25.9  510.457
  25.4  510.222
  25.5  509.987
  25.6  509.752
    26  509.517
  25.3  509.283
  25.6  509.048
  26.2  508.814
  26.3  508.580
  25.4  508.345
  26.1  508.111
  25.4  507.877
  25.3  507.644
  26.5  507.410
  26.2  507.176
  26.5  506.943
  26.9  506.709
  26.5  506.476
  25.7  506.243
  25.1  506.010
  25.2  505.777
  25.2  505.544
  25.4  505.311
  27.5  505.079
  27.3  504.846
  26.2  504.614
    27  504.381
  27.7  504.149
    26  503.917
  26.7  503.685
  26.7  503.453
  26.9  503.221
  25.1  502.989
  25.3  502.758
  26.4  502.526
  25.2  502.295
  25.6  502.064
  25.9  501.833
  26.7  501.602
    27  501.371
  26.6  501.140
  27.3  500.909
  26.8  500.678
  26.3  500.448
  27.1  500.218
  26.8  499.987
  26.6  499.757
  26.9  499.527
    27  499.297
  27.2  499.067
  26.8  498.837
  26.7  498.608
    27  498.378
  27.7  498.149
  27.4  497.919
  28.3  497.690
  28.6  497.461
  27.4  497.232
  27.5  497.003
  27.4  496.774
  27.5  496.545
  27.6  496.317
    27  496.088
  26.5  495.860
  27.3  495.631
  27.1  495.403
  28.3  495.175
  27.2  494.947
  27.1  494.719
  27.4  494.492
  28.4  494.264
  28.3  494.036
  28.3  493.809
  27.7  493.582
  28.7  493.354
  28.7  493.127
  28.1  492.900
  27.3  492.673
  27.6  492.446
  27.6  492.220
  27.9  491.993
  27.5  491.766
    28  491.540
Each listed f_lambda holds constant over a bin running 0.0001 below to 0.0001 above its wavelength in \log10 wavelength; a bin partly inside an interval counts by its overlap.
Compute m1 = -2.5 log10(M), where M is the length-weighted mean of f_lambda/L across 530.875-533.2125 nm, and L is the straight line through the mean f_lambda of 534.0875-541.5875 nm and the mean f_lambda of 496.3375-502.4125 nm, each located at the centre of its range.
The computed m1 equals 0.01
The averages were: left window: 27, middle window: 22.5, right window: 21.8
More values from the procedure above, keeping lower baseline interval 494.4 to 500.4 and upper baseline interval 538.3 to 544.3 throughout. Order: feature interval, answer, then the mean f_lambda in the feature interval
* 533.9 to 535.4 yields -0.01 mag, 22.3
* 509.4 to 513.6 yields 0.00 mag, 25.4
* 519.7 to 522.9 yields -0.01 mag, 24.3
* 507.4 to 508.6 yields 0.00 mag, 25.7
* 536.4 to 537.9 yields -0.01 mag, 22.1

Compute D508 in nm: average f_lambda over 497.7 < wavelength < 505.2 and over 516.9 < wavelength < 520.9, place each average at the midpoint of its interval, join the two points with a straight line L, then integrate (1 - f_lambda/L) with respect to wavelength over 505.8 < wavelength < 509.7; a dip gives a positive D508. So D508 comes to 0.00 nm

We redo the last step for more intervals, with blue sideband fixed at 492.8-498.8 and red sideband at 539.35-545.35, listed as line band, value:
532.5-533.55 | 0.01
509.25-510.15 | 0.00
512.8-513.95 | 0.01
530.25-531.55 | -0.01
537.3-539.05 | -0.01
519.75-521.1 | -0.02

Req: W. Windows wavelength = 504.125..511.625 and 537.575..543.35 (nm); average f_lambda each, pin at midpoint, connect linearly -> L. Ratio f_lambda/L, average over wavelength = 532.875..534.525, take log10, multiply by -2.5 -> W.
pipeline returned 0.00 mag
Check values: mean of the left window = 25.9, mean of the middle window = 22.2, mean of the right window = 21.4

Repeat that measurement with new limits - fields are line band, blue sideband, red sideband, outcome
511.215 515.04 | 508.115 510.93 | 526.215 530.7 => 0.00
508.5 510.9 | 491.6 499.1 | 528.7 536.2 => -0.01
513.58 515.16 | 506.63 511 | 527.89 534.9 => -0.02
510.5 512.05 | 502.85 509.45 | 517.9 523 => 0.01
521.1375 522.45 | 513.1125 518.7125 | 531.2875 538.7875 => 0.00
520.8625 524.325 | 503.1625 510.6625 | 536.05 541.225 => 0.01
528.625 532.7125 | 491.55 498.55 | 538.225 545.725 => 0.00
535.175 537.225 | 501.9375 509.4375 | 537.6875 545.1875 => -0.01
